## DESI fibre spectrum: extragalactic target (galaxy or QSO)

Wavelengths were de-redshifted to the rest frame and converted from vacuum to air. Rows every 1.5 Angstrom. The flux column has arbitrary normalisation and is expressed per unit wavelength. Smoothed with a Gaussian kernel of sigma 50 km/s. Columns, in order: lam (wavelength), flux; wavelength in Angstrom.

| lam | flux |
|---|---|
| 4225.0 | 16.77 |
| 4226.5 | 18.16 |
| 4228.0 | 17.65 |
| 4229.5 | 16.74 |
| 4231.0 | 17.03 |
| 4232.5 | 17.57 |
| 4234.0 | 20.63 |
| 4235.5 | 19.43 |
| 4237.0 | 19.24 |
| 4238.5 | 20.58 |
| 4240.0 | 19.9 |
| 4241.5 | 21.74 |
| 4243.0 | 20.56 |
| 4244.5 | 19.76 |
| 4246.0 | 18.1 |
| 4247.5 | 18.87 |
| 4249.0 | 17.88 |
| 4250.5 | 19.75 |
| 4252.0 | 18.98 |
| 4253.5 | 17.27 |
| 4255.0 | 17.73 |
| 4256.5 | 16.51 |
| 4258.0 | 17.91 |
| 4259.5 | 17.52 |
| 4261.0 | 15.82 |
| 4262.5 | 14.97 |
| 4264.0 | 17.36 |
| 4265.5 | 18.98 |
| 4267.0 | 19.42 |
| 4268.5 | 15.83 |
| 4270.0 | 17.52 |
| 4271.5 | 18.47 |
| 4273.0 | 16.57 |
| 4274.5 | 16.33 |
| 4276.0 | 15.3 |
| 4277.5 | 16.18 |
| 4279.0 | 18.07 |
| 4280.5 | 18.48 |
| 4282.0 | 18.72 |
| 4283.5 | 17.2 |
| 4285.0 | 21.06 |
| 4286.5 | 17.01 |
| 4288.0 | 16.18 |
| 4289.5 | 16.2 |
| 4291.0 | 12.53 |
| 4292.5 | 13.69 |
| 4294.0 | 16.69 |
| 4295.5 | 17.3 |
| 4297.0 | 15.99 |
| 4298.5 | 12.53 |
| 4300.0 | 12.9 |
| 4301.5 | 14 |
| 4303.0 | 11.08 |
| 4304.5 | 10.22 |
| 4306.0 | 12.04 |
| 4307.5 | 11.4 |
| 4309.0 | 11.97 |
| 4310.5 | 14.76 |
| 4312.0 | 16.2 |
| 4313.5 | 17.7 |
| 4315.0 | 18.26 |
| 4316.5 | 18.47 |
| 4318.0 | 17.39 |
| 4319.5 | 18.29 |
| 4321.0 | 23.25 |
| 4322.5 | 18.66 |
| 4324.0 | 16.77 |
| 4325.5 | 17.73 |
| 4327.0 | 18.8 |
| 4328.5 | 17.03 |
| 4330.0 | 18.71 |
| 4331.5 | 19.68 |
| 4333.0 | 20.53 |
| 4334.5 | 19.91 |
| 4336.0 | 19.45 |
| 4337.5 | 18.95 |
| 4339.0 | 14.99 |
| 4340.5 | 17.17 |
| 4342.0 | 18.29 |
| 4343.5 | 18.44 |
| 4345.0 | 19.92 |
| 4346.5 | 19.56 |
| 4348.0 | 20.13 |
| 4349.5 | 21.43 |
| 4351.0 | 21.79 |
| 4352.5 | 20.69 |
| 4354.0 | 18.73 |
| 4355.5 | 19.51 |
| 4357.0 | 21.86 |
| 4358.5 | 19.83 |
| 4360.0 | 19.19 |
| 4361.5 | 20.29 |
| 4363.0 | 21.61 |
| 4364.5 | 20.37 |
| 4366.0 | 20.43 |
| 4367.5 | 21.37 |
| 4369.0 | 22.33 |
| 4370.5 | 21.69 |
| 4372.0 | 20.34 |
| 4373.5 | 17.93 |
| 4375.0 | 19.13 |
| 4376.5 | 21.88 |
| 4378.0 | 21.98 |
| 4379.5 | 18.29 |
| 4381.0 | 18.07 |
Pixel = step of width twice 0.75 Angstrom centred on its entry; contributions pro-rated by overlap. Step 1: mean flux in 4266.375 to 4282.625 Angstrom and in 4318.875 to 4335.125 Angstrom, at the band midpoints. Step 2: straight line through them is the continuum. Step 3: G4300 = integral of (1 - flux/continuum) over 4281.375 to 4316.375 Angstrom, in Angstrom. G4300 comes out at 5.8 Angstrom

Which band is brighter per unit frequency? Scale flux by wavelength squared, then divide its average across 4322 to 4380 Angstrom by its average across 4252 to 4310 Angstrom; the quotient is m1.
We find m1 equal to 1.3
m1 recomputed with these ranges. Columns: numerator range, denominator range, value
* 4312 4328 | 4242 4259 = 1.03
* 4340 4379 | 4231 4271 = 1.16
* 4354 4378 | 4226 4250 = 1.15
